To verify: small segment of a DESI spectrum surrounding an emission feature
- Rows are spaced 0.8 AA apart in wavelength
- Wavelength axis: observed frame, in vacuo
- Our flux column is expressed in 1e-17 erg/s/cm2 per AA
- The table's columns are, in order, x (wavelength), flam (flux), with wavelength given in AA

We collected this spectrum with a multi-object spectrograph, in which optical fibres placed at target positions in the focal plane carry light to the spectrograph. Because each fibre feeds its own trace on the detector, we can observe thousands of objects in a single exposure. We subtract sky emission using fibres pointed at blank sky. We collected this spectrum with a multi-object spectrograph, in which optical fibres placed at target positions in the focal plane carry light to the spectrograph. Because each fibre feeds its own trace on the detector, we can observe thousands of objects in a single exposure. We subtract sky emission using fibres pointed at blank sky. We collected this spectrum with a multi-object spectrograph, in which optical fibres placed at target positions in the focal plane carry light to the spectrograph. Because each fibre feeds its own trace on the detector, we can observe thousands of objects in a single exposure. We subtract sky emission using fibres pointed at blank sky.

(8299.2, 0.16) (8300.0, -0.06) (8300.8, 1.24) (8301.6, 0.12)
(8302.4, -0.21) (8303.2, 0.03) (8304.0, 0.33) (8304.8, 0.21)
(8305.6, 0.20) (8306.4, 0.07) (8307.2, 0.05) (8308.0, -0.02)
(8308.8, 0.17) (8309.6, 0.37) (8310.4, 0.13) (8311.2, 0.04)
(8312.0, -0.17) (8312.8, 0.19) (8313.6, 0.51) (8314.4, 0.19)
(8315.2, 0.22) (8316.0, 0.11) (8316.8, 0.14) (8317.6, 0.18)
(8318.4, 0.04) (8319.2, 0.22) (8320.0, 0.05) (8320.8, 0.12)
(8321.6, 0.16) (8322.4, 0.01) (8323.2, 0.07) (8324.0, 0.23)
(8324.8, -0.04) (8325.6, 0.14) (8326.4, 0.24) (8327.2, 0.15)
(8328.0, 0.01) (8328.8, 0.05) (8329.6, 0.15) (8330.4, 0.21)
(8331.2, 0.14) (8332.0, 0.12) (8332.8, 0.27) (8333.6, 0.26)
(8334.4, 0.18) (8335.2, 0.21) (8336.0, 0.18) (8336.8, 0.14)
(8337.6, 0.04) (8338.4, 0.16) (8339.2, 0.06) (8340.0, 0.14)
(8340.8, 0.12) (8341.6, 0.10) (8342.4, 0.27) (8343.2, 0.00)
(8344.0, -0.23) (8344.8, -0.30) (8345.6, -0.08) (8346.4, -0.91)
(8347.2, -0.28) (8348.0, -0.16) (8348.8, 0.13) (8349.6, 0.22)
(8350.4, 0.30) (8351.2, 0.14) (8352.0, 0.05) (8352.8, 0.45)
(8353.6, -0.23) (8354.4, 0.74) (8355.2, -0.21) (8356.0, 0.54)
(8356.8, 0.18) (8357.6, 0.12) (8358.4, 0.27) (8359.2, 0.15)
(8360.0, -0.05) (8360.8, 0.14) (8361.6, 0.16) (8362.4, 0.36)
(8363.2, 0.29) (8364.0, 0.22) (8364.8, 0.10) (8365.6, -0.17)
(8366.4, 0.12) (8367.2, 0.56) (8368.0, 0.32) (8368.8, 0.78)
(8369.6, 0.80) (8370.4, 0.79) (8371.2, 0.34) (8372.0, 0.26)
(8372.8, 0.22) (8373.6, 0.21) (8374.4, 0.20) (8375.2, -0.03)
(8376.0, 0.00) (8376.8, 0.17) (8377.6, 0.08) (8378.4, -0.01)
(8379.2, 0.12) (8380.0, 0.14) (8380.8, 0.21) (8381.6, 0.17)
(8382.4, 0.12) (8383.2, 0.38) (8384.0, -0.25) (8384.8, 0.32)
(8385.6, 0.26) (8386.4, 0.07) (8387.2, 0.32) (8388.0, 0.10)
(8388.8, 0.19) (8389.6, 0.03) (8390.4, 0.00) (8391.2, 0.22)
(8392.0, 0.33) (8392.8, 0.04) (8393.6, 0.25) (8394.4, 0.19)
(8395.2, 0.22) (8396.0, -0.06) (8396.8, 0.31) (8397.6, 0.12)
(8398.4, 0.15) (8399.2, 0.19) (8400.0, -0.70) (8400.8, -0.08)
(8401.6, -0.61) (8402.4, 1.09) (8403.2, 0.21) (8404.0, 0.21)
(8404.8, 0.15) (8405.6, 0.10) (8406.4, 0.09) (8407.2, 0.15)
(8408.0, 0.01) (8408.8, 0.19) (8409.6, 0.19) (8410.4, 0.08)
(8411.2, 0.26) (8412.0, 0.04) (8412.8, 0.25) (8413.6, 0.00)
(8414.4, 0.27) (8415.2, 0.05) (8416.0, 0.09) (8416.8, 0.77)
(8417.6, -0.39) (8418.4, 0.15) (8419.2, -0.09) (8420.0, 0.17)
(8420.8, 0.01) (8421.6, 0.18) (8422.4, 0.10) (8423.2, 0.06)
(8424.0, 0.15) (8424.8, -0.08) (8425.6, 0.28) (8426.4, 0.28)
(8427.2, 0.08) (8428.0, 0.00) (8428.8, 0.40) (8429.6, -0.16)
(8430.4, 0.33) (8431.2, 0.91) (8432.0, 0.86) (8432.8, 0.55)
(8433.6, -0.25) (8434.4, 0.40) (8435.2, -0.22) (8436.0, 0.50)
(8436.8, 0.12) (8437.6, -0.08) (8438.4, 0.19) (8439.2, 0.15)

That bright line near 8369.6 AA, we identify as Hbeta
